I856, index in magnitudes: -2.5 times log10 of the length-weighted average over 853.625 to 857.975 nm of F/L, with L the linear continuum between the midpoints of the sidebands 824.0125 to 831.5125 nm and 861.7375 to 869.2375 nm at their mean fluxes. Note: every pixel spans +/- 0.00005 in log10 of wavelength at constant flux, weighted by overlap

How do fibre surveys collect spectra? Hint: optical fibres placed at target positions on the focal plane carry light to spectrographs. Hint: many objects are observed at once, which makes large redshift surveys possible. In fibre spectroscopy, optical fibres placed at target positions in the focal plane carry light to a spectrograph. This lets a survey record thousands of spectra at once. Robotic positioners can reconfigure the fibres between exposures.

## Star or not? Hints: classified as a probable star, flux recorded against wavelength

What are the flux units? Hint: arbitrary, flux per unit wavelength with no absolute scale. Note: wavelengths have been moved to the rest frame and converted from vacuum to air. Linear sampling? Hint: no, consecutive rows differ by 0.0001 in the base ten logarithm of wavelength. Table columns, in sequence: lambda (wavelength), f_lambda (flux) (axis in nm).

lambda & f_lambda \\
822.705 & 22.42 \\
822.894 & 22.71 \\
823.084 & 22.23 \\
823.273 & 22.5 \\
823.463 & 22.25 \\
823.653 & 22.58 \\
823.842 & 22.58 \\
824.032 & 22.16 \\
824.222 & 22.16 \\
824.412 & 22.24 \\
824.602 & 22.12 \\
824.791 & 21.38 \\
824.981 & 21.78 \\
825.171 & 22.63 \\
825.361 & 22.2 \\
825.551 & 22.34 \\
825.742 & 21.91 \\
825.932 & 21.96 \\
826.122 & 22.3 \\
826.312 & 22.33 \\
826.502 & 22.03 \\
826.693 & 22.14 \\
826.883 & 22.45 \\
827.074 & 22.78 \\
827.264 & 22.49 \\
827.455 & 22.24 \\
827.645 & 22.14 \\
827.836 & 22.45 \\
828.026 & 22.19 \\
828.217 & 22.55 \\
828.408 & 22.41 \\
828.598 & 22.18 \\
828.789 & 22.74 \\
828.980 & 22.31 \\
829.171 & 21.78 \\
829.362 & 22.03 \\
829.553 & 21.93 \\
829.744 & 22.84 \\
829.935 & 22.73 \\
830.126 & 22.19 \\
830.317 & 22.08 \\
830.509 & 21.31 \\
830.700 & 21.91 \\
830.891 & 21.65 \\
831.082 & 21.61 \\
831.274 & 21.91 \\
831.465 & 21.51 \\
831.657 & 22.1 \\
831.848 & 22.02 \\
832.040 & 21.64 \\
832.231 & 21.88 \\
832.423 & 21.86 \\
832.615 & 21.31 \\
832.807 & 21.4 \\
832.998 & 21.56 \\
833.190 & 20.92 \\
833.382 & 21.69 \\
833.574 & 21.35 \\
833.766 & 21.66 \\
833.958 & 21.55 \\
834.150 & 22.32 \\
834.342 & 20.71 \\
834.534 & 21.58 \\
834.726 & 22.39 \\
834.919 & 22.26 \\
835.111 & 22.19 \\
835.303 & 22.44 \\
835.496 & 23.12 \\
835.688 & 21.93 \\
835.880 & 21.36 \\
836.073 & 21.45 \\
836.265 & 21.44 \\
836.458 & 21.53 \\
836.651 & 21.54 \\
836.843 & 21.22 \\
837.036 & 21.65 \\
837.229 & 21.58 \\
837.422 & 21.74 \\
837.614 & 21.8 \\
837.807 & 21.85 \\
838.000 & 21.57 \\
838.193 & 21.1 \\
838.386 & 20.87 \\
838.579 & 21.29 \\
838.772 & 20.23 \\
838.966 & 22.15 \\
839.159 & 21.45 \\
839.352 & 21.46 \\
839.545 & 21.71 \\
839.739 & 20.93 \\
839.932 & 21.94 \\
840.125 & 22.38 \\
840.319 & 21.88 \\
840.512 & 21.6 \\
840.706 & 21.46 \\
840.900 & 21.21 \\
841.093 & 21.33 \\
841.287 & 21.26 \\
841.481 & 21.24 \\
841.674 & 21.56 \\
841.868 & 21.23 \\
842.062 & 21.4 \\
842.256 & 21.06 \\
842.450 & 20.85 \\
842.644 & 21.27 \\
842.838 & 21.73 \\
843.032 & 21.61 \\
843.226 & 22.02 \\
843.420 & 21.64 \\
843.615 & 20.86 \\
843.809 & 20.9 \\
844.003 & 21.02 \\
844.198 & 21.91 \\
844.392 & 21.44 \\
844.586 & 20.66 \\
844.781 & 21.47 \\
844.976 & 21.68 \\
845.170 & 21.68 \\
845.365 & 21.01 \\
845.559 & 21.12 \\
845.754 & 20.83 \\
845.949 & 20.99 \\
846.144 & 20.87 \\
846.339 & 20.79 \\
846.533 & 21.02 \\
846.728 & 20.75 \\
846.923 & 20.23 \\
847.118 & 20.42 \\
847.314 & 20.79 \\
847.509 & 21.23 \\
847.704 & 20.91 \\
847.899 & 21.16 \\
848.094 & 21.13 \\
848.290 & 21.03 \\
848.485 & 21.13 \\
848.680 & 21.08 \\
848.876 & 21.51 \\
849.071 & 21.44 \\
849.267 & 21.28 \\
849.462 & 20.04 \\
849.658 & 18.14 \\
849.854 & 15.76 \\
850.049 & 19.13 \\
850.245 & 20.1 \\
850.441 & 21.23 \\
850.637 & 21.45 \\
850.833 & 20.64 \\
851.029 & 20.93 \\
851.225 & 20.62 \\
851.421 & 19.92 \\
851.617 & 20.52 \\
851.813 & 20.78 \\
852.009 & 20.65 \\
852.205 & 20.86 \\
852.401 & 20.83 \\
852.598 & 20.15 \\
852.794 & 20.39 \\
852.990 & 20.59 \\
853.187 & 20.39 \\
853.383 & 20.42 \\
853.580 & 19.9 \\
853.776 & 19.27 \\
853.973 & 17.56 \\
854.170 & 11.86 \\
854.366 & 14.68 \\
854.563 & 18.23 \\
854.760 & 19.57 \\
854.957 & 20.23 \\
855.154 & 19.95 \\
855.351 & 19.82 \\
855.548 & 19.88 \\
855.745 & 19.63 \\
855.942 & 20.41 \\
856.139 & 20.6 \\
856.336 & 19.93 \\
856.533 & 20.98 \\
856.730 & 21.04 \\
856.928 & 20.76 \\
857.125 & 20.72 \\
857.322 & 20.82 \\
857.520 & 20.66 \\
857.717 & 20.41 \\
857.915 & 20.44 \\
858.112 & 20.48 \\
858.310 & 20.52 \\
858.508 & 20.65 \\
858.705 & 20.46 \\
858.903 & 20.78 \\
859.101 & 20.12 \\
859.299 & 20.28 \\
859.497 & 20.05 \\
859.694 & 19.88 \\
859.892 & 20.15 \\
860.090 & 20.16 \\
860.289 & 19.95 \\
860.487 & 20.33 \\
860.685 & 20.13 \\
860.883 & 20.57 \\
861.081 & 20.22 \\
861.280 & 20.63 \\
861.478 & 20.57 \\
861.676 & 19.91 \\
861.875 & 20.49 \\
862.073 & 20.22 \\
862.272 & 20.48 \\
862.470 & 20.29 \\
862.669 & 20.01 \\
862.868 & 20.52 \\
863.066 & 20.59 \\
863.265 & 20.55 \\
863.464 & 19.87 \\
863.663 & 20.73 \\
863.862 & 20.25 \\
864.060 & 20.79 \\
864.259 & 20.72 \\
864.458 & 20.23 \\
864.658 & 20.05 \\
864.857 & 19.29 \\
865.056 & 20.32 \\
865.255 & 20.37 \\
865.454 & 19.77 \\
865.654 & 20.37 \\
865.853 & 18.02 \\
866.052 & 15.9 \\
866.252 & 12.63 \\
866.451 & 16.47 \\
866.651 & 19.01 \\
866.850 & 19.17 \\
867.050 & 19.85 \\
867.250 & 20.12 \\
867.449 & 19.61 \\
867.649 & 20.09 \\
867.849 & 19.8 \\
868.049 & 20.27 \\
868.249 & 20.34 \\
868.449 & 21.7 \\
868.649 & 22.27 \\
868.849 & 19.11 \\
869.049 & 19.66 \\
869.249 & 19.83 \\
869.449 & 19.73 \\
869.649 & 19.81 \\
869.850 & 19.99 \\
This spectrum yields 0.05 mag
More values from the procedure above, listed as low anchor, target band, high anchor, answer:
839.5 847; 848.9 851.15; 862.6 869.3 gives 0.04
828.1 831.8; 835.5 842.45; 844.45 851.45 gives -0.01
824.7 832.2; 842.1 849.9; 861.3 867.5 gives 0.00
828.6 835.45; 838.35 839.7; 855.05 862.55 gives 0.01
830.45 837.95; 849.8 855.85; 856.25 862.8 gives 0.06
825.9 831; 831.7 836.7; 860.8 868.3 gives 0.00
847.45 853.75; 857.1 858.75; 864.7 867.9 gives -0.05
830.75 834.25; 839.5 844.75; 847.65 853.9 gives -0.02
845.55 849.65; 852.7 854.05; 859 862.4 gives 0.04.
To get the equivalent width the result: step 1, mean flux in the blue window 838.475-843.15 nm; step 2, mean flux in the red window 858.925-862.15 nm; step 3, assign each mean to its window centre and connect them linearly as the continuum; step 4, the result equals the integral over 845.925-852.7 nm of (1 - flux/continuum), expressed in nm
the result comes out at 0.118 nm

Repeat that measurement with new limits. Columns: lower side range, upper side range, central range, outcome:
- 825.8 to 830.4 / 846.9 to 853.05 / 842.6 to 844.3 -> -0.03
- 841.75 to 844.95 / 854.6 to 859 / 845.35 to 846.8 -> 0.01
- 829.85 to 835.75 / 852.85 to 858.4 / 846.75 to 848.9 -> -0.06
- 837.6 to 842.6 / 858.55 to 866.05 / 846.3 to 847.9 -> 0.02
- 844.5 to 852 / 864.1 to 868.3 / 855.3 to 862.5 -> -0.22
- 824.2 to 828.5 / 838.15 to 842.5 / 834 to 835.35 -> -0.01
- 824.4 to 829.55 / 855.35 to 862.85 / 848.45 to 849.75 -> 0.02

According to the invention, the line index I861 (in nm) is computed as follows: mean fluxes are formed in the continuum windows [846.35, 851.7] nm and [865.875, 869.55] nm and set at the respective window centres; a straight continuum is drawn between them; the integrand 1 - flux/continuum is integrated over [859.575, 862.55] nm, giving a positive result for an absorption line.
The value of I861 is -0.093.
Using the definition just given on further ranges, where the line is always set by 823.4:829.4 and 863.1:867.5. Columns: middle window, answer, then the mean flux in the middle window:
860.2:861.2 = -0.031 nm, 20.3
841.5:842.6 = -0.009 nm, 21.2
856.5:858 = -0.062 nm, 20.7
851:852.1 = -0.011 nm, 20.6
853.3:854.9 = 0.192 nm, 17.7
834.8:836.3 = -0.035 nm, 22.1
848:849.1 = -0.034 nm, 21.2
